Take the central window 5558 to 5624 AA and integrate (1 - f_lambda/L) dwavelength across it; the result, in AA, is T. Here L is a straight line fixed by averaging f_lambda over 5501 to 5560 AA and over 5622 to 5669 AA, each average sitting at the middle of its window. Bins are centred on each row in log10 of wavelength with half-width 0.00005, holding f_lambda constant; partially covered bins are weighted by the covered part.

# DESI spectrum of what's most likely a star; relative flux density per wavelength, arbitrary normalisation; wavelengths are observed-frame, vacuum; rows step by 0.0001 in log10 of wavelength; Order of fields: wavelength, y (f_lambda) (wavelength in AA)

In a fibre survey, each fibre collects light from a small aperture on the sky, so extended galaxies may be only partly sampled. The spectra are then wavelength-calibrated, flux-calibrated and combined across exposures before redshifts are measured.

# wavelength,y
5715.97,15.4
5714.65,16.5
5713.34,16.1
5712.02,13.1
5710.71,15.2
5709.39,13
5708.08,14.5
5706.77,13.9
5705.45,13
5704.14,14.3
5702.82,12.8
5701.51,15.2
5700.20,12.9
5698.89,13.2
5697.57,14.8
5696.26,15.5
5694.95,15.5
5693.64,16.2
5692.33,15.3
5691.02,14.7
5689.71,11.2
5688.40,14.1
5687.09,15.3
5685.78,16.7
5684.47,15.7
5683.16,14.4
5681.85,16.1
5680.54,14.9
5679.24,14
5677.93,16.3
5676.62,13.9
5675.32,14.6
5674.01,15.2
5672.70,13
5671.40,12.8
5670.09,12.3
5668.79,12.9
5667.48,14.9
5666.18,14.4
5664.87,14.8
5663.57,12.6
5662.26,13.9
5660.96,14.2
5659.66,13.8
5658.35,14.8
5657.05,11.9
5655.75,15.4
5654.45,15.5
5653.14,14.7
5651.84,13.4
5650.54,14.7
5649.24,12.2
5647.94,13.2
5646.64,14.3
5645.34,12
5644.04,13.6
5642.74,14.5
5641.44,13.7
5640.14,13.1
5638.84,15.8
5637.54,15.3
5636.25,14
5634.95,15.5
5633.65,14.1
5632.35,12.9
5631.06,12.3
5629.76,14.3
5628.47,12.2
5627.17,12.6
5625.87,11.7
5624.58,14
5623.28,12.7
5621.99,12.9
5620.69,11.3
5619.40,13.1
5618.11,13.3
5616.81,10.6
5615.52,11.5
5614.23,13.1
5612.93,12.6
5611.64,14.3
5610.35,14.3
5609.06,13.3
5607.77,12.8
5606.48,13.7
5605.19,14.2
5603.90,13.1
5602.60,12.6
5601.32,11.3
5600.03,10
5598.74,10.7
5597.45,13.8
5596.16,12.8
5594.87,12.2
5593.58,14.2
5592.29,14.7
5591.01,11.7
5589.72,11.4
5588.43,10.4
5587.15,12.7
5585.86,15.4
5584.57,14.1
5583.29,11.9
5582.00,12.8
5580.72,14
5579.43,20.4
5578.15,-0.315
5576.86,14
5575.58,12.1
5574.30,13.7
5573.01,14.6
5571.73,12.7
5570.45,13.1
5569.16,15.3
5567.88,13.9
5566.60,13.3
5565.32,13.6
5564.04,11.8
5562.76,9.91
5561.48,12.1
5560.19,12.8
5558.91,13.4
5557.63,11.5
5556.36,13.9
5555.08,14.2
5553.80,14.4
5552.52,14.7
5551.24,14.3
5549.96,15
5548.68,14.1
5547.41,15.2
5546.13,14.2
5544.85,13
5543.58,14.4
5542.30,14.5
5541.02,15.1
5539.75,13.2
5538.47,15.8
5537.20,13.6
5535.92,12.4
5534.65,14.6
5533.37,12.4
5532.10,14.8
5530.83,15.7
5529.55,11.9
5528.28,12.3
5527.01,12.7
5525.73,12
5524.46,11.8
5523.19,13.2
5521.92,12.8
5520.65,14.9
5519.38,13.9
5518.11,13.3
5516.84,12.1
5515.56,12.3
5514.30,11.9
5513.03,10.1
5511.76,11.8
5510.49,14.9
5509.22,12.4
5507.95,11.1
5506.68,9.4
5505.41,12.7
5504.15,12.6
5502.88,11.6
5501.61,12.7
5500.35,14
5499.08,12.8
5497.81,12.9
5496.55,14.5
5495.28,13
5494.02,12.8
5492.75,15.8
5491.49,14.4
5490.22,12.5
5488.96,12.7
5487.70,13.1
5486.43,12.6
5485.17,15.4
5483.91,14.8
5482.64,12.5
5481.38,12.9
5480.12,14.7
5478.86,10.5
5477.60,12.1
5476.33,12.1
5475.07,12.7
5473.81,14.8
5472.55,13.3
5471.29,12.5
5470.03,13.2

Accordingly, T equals 3.8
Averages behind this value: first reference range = 13.2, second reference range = 13.8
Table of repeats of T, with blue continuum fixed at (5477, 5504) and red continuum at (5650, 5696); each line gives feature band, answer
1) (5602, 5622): 1.57 AA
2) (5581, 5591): 0.86 AA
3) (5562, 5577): 0.68 AA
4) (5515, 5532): 0.51 AA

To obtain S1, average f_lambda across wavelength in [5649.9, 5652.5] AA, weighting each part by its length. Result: 14.1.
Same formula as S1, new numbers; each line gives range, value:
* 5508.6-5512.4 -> 13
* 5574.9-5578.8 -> 8.7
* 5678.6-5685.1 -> 15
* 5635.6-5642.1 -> 14.4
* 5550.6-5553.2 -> 14.5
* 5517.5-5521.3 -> 14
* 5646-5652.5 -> 13.6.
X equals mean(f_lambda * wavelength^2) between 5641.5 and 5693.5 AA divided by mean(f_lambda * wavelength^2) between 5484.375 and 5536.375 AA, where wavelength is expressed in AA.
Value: 1.16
